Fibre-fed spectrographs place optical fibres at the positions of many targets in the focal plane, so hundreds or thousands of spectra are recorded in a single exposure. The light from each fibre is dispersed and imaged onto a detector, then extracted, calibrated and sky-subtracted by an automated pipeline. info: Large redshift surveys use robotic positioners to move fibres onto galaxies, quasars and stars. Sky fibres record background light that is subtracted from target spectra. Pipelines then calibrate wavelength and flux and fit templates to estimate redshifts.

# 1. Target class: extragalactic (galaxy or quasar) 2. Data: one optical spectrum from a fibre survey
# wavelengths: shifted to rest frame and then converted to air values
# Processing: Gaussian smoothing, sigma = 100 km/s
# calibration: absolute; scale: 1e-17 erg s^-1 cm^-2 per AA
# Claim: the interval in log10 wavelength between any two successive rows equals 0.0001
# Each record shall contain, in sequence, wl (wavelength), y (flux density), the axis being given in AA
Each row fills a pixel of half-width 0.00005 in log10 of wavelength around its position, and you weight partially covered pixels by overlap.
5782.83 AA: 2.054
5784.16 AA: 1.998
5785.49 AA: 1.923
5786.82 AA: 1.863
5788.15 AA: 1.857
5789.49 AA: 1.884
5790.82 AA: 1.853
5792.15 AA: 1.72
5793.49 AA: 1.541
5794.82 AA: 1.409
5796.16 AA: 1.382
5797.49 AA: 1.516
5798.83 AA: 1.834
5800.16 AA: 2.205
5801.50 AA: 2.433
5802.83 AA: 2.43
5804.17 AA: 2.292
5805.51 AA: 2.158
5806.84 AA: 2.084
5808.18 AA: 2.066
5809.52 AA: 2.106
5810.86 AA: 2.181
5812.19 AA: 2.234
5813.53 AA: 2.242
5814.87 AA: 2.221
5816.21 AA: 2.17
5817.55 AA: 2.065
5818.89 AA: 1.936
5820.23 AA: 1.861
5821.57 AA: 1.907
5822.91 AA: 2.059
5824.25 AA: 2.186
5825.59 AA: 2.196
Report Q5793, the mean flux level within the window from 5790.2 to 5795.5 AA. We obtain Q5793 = 1.63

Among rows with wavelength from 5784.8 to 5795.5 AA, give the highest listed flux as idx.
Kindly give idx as 1.923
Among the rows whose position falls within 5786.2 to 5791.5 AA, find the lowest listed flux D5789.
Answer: 1.853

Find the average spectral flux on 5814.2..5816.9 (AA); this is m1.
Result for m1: 2.19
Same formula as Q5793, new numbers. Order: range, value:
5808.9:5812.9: 2.18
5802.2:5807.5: 2.24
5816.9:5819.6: 2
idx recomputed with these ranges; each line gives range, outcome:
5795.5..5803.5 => 2.433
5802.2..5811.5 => 2.43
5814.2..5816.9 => 2.221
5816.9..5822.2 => 2.065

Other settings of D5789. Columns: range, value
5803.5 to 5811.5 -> 2.066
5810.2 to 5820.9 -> 1.861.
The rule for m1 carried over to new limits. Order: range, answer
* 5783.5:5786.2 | 1.96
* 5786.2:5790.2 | 1.87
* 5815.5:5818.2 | 2.12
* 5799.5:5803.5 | 2.36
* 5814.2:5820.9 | 2.05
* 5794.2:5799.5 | 1.54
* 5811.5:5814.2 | 2.24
